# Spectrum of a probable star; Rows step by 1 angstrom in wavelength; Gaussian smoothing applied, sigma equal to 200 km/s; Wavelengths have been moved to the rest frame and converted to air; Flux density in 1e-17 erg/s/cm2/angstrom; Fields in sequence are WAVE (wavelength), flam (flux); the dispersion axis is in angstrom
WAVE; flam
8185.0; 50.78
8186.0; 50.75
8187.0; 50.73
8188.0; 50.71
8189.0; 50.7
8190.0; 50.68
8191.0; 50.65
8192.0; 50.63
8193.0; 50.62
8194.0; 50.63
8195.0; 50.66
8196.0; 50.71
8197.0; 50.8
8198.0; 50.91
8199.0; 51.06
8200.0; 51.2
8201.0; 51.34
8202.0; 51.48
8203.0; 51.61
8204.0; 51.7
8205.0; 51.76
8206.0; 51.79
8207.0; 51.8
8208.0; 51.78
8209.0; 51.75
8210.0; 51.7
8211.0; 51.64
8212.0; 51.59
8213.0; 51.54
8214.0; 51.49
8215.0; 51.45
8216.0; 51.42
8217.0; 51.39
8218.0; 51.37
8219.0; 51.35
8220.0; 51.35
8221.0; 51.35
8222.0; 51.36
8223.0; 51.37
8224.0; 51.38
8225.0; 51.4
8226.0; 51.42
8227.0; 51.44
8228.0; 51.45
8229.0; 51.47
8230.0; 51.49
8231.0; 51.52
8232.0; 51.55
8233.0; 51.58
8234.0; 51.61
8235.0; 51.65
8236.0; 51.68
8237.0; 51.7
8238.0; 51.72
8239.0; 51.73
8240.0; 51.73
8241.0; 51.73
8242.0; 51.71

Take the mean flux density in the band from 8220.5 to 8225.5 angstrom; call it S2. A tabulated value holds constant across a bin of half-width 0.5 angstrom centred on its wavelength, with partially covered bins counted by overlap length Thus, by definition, 51.4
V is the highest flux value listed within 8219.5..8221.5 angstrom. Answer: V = 51.35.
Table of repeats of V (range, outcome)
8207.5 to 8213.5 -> 51.78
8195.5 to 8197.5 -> 50.8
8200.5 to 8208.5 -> 51.8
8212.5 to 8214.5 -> 51.54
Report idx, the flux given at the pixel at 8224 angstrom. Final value 51.38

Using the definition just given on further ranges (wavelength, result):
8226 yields 51.42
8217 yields 51.39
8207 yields 51.8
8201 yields 51.34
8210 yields 51.7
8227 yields 51.44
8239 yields 51.73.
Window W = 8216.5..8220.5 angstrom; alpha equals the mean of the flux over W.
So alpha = 51.4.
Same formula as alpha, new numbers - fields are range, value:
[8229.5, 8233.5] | 51.5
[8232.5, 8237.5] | 51.6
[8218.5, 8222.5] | 51.4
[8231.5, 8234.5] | 51.6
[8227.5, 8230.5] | 51.5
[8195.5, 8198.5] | 50.8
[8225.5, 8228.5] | 51.4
